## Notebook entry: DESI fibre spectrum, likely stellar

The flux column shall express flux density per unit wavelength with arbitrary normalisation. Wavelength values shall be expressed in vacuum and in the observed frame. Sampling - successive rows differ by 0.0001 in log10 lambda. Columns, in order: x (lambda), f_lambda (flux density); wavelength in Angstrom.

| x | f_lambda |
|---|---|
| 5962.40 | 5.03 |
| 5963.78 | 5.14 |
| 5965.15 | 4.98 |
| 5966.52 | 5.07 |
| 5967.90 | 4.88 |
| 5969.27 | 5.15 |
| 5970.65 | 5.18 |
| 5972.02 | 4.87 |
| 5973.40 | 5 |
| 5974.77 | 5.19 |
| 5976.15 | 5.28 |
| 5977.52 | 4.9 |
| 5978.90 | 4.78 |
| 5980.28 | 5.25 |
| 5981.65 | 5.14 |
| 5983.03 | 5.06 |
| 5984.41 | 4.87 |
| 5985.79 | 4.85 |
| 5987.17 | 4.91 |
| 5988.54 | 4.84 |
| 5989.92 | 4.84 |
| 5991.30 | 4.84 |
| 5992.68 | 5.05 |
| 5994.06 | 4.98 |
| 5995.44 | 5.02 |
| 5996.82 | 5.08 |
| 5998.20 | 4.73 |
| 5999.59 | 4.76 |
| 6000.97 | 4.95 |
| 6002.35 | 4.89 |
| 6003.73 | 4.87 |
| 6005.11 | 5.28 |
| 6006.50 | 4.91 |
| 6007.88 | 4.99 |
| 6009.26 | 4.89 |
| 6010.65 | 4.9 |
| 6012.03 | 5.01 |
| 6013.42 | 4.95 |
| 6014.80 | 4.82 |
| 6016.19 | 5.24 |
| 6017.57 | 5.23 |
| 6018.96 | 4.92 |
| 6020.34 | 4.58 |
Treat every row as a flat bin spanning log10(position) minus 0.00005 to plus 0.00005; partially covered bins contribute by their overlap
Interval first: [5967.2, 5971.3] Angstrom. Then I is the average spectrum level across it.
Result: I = 5.06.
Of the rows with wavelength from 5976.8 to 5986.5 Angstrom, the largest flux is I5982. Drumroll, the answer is 5.25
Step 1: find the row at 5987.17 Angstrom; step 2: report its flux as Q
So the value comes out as 4.91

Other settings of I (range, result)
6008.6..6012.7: 4.93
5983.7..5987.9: 4.88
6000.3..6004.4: 4.91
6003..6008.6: 5.01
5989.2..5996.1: 4.94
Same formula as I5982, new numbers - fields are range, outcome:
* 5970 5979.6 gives 5.28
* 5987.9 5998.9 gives 5.08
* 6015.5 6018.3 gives 5.24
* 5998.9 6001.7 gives 4.95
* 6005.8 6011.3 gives 4.99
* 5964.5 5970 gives 5.15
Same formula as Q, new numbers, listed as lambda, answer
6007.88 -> 4.99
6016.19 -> 5.24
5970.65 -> 5.18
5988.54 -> 4.84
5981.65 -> 5.14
